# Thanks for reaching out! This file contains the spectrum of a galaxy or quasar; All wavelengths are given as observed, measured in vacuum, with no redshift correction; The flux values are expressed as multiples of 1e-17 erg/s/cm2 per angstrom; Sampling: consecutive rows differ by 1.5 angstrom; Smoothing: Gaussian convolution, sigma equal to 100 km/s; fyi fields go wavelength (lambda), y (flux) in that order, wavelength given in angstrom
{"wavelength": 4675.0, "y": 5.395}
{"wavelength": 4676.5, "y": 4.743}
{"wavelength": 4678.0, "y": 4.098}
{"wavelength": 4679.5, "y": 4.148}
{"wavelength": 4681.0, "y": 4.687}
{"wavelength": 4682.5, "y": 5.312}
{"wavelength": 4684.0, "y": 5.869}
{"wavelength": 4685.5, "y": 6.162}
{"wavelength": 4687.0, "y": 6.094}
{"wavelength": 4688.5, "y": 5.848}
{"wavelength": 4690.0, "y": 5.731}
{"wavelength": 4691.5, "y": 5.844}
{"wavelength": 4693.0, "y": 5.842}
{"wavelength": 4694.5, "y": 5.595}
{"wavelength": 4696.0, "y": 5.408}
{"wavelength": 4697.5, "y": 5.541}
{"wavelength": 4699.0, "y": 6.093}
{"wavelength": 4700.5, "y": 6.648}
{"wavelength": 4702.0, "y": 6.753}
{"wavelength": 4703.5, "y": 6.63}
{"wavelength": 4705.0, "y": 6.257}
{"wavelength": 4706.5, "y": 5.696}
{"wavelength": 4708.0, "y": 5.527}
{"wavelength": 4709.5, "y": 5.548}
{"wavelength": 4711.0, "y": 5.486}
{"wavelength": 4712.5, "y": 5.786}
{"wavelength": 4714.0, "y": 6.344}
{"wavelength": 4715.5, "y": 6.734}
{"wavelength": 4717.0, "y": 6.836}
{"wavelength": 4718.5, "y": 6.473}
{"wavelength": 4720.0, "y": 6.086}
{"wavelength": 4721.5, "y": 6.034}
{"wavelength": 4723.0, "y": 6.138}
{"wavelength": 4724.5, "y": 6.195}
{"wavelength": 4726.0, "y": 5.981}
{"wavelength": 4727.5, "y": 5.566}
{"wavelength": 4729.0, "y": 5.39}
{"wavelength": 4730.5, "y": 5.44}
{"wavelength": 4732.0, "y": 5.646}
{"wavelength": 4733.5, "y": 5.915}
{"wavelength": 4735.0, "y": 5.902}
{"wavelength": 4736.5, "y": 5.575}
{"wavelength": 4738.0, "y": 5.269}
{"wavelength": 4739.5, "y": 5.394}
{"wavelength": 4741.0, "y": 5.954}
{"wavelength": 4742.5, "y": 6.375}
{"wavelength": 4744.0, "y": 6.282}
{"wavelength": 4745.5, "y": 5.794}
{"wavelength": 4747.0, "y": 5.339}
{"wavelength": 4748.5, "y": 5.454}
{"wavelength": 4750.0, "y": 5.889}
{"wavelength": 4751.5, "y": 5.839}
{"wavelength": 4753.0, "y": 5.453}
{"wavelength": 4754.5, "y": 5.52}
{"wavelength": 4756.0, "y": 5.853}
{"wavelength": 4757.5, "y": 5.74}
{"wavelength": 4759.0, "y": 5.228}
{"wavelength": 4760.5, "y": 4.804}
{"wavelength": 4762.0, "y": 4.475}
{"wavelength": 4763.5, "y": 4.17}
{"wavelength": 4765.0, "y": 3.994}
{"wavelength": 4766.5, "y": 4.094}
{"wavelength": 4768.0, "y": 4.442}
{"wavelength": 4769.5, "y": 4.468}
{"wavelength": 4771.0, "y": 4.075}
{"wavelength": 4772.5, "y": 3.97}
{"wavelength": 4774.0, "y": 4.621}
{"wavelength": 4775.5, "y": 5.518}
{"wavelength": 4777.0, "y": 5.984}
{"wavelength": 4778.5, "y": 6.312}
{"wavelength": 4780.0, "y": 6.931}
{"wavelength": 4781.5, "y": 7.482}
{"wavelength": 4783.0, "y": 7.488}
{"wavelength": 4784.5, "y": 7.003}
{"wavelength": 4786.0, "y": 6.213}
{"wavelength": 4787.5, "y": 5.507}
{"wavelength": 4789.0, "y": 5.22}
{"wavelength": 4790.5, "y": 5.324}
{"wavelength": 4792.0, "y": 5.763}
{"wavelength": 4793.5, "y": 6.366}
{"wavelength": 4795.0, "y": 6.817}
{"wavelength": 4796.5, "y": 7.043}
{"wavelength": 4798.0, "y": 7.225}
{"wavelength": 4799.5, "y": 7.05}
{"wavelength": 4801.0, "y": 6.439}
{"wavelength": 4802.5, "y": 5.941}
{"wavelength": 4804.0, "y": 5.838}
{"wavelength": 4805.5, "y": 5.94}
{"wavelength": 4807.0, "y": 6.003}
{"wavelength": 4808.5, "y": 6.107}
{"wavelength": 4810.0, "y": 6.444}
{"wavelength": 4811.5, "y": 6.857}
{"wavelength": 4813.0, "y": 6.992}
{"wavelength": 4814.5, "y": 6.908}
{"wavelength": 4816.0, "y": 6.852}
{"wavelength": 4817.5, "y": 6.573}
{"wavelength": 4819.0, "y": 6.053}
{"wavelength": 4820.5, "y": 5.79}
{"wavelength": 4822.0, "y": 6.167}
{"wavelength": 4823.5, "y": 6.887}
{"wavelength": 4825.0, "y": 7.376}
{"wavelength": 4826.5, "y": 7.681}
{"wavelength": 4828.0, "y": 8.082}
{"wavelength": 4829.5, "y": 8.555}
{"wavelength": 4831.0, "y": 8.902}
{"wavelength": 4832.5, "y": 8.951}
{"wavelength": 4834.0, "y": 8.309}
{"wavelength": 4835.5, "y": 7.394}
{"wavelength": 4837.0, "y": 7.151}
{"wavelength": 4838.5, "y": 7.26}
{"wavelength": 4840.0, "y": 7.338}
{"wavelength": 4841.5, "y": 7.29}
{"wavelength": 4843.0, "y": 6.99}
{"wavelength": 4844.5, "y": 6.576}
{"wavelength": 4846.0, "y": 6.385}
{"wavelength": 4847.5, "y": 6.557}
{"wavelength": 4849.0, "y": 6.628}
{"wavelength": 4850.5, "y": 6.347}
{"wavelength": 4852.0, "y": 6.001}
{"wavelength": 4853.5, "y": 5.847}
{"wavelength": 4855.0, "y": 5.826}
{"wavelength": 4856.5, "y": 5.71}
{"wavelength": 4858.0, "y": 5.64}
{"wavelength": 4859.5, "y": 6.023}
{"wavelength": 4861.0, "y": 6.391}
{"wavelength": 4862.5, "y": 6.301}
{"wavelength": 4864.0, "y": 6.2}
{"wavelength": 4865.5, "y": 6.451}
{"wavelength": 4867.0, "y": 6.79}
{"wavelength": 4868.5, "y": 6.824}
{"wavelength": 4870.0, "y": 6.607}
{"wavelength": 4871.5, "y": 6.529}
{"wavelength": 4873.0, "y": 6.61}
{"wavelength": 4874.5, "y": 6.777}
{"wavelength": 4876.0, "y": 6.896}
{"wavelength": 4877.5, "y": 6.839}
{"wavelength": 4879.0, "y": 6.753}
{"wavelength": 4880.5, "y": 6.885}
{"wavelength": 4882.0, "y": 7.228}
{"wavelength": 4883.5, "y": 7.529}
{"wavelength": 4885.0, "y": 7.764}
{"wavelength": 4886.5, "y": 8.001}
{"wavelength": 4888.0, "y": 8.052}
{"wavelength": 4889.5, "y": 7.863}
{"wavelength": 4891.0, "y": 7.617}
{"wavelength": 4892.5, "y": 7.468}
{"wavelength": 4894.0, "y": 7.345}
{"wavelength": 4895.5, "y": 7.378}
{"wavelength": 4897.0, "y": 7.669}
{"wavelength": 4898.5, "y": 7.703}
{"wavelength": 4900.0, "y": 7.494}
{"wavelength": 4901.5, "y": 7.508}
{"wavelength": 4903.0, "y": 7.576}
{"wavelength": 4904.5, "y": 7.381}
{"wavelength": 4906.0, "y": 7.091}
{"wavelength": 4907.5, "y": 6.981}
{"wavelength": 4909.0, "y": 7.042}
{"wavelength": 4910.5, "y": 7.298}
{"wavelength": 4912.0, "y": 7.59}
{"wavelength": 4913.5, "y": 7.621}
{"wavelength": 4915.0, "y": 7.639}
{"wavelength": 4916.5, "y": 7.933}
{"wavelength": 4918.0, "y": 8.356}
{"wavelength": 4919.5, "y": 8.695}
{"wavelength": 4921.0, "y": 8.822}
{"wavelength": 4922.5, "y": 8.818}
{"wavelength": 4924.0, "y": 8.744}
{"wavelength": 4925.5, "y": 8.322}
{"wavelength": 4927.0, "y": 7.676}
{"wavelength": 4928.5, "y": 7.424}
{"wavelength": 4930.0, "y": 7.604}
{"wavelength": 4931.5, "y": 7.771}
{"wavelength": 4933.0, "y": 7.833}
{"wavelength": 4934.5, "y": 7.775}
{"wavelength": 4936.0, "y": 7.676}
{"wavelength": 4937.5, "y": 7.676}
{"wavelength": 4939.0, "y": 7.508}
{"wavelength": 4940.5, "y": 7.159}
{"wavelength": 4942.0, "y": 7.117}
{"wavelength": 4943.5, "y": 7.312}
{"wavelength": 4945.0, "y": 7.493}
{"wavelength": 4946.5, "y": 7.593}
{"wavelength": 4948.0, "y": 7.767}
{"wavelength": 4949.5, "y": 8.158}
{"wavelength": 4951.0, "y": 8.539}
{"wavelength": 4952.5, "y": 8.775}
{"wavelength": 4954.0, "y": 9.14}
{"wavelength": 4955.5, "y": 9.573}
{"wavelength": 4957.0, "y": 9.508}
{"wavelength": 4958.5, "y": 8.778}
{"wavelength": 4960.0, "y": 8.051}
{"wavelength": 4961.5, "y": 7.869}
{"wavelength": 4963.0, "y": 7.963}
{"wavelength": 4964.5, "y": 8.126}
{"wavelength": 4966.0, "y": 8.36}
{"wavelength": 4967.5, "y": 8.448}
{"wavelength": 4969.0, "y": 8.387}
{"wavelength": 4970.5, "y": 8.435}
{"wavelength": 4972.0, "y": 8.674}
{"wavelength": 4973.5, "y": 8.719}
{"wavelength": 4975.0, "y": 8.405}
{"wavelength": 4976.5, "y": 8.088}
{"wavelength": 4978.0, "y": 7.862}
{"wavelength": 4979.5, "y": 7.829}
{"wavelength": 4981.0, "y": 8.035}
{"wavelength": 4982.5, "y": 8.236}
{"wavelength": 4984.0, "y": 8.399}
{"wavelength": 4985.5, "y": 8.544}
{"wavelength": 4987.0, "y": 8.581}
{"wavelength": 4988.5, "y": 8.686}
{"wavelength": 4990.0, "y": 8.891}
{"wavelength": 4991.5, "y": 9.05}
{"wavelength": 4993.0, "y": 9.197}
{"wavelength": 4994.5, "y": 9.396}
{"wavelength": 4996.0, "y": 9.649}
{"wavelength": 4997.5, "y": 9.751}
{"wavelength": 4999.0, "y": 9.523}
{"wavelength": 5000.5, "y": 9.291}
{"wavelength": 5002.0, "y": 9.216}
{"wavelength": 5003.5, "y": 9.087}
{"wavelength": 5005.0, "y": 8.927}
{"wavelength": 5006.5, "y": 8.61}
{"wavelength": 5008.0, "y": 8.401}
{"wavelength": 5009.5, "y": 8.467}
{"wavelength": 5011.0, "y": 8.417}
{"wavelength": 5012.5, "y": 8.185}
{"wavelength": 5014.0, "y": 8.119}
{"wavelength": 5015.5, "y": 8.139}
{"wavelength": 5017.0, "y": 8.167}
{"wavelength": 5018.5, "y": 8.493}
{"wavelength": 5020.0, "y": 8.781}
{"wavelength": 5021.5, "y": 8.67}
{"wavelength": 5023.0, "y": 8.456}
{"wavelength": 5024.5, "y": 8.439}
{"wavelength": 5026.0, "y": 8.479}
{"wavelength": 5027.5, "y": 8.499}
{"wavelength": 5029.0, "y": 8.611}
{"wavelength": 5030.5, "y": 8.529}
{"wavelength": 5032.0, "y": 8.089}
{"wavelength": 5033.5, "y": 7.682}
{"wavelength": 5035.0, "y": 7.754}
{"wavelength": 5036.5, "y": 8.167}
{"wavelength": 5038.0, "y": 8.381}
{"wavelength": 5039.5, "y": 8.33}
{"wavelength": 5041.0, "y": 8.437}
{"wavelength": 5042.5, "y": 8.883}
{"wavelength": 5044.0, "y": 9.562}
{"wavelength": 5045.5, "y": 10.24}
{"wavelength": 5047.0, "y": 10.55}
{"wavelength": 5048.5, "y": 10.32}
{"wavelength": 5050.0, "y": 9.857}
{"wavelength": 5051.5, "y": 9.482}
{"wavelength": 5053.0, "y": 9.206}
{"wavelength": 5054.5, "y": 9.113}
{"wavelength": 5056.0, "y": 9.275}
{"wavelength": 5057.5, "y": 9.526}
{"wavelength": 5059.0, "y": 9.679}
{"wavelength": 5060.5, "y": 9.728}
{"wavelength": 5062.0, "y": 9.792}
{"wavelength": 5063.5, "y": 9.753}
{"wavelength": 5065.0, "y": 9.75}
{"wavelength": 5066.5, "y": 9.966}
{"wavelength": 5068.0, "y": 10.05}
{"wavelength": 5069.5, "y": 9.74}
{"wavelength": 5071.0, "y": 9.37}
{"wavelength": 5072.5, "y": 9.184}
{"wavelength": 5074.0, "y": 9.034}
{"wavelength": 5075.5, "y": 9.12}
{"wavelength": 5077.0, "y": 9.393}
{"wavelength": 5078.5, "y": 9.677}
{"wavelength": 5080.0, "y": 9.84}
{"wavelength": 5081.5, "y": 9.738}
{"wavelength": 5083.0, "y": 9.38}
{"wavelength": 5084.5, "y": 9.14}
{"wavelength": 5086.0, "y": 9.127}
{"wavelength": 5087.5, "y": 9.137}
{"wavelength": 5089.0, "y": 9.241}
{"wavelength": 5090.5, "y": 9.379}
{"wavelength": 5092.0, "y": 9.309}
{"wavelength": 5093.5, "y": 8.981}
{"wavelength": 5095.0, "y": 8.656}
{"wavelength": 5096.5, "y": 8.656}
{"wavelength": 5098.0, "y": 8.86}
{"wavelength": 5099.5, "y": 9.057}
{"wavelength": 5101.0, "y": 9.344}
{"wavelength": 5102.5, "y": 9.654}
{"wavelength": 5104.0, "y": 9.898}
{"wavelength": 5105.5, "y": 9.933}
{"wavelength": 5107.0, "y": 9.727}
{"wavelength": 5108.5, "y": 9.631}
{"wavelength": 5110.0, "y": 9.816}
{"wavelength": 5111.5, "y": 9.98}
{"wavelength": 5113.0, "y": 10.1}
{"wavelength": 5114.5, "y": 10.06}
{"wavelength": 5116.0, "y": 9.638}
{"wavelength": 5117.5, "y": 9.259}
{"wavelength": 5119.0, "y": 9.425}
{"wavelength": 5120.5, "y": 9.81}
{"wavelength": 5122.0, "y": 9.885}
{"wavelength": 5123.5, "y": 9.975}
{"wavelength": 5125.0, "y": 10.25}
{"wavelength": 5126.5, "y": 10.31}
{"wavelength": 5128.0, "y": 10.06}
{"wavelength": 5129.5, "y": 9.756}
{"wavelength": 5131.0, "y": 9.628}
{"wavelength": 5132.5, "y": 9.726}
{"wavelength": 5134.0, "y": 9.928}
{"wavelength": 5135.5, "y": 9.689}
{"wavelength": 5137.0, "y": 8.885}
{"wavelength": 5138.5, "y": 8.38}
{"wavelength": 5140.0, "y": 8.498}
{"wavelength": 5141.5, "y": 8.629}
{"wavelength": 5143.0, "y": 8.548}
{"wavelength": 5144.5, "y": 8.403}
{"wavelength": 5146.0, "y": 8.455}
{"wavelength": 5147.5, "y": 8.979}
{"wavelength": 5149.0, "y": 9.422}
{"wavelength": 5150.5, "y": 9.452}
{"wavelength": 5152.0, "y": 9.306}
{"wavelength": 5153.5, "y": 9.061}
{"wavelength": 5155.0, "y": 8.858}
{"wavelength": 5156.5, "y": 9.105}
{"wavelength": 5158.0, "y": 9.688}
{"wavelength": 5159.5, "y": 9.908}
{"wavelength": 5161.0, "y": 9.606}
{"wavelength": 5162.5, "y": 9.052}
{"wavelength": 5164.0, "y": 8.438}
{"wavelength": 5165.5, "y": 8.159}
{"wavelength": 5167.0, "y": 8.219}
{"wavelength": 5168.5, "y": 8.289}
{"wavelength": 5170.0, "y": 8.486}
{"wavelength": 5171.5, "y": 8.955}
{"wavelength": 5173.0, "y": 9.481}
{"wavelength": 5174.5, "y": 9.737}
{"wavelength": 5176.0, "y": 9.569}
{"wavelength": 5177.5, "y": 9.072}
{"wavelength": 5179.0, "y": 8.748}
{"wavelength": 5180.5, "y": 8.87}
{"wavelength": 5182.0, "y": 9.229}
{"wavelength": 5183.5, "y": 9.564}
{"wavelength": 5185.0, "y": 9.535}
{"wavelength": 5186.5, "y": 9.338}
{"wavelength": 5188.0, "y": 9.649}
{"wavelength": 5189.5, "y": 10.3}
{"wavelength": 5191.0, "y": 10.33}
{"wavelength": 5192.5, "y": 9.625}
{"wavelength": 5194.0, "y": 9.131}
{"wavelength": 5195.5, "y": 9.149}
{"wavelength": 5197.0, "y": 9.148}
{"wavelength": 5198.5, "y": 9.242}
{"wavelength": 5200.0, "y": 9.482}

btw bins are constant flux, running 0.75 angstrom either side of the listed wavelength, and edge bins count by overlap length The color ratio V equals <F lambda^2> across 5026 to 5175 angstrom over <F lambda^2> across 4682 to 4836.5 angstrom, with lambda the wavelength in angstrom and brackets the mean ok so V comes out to 1.8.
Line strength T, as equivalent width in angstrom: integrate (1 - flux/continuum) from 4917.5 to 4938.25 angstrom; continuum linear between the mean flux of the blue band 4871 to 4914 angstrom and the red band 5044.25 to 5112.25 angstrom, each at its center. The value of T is -0.91 angstrom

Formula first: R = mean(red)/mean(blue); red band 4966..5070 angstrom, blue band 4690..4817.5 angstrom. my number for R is 1.51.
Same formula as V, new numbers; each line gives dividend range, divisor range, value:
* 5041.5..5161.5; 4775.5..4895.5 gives 1.55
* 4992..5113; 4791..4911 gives 1.43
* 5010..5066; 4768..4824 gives 1.60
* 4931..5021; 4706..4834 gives 1.51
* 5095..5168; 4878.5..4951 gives 1.33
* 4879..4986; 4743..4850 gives 1.34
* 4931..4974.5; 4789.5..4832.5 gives 1.28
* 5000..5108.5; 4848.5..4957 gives 1.31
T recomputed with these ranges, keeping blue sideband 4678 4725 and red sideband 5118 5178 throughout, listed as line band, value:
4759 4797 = 5.64 angstrom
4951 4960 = -1.42 angstrom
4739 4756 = 1.27 angstrom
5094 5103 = -0.16 angstrom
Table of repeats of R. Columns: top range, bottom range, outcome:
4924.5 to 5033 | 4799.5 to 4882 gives 1.24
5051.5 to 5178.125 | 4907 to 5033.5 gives 1.12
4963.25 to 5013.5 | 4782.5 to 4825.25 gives 1.35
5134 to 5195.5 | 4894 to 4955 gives 1.17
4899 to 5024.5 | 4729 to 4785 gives 1.50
